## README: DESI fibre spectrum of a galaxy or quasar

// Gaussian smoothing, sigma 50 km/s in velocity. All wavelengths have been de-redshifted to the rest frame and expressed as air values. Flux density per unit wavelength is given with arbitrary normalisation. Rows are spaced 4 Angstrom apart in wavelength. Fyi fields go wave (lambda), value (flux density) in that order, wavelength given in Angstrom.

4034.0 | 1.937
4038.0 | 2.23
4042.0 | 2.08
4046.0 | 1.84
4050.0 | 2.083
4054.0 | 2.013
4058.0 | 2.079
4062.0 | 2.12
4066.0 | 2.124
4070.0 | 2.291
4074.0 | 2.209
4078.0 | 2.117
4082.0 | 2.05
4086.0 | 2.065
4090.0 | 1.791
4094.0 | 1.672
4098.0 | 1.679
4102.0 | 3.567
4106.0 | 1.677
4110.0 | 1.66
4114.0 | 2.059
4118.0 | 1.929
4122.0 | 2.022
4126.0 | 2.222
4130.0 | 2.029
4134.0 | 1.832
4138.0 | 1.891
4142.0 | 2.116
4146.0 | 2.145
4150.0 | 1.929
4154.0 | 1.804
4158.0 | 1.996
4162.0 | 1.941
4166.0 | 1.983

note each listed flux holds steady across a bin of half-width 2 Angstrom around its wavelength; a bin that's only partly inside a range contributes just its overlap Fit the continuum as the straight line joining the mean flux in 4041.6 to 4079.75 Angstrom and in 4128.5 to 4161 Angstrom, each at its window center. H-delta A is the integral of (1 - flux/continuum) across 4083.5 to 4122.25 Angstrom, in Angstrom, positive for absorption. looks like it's 0.4 Angstrom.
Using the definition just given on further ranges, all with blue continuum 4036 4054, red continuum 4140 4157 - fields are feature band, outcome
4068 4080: -1.0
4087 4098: 1.5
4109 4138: 0.6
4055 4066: -0.3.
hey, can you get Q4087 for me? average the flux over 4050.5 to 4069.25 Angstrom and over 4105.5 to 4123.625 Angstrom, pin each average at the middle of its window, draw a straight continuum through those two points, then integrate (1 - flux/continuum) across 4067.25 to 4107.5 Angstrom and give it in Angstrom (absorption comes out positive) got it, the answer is -2.6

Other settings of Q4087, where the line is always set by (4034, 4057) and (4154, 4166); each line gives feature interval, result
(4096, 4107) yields -2.1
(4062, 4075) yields -1.1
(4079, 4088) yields -0.2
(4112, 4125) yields -0.3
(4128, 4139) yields 0.3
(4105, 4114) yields 1.1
